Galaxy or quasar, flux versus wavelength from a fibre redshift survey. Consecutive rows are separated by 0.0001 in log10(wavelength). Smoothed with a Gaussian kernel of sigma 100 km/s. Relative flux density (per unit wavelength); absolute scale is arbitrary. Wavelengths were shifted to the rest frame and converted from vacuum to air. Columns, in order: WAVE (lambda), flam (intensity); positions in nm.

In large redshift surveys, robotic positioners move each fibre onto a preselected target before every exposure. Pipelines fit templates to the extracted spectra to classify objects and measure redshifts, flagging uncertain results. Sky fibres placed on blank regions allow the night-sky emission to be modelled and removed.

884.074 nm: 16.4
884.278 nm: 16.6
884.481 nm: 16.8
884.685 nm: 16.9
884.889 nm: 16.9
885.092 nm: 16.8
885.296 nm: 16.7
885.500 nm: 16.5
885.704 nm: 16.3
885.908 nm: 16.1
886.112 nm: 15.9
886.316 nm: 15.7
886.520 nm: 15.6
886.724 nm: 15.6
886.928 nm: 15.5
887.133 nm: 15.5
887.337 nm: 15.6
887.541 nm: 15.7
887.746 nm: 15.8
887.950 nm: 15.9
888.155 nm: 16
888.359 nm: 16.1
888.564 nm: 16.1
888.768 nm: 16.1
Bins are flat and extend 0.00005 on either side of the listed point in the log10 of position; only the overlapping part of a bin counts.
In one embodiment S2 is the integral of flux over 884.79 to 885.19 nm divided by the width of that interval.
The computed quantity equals 16.9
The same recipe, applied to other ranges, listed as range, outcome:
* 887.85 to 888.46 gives 16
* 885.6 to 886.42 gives 16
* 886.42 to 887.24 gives 15.5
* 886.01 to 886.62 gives 15.7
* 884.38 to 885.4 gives 16.8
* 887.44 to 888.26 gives 15.8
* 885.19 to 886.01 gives 16.4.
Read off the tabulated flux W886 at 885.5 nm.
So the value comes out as 16.5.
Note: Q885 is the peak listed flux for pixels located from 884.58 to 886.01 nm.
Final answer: 16.9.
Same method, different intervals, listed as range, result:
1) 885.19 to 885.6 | 16.7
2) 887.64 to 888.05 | 15.9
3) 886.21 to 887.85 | 15.8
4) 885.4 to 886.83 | 16.5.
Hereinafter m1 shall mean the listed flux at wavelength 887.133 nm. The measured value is 15.5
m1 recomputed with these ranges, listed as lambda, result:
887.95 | 15.9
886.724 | 15.6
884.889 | 16.9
